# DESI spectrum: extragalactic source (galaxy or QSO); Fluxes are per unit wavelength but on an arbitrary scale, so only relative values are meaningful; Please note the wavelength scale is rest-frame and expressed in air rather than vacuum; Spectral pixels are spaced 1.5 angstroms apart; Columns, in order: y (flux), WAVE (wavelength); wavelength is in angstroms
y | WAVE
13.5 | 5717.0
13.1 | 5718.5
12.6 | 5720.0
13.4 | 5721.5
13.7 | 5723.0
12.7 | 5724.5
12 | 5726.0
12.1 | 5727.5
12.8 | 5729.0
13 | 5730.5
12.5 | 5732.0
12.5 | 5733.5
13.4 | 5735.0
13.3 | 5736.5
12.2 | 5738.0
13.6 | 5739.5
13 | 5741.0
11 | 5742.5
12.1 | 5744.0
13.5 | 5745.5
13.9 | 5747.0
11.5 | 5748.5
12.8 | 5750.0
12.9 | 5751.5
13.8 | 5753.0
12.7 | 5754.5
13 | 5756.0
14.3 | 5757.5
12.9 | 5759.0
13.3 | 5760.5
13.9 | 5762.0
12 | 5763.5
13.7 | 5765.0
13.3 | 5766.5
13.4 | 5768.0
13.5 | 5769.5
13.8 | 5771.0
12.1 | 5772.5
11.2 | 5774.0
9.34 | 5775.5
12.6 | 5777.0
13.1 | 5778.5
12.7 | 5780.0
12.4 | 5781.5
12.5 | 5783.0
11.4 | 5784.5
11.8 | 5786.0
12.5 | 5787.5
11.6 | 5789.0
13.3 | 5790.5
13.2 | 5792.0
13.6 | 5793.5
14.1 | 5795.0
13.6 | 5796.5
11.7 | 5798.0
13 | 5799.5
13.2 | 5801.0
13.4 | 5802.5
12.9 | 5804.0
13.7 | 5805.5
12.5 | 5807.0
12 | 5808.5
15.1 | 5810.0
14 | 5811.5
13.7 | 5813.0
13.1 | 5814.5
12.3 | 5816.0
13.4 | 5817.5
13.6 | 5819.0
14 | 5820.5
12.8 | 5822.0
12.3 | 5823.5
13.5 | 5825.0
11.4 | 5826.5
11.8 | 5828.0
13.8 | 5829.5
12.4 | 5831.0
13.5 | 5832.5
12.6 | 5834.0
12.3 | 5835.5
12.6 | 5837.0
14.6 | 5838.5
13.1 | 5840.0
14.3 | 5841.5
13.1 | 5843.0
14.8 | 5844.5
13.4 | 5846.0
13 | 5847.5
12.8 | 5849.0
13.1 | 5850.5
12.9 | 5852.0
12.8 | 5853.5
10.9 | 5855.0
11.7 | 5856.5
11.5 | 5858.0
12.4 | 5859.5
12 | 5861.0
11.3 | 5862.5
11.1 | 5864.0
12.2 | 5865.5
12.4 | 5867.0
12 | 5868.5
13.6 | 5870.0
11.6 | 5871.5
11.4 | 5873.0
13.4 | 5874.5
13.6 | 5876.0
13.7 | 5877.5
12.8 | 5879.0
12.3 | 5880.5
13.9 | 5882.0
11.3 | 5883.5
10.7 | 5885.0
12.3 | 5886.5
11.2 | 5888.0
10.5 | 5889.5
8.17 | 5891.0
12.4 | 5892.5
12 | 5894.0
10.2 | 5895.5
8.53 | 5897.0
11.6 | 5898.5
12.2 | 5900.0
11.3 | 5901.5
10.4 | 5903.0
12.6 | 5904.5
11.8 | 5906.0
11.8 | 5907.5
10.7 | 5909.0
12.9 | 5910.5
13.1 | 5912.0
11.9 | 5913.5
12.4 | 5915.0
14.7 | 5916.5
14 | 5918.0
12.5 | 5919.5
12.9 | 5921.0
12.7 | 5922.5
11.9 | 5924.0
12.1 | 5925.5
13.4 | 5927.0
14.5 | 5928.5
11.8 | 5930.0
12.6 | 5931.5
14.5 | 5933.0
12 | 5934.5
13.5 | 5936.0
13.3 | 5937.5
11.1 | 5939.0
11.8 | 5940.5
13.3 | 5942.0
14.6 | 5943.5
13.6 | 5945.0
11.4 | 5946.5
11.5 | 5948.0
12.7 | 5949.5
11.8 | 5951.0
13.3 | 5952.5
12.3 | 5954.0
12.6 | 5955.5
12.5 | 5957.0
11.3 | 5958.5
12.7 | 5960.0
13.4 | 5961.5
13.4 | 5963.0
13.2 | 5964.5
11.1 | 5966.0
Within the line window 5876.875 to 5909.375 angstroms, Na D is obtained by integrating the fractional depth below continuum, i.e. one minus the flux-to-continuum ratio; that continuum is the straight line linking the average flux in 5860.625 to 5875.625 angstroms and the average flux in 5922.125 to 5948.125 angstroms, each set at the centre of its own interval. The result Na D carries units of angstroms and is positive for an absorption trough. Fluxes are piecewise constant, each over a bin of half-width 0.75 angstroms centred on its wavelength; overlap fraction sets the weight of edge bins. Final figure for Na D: 2.37 angstroms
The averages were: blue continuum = 12.1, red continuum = 12.8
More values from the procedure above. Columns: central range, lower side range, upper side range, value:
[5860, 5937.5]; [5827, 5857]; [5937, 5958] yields 3.4 angstroms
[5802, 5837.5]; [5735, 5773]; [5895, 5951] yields -0.7 angstroms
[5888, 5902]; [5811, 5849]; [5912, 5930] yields 2.4 angstroms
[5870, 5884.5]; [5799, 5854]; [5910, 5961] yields 0.3 angstroms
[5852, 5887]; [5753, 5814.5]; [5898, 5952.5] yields 1.3 angstroms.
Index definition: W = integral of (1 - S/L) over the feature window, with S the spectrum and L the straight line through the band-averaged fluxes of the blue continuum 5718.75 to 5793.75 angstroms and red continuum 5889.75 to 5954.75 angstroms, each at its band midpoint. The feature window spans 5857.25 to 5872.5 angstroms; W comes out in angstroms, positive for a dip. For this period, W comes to 0.5 angstroms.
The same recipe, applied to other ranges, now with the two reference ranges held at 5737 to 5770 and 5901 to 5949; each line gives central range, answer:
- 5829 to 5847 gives -0.79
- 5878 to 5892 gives 1.29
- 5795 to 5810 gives -0.20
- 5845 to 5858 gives 0.22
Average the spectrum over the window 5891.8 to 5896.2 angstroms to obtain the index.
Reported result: 11.5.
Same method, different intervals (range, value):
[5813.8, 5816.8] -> 12.7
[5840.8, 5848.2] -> 13.7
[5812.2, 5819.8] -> 13.2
